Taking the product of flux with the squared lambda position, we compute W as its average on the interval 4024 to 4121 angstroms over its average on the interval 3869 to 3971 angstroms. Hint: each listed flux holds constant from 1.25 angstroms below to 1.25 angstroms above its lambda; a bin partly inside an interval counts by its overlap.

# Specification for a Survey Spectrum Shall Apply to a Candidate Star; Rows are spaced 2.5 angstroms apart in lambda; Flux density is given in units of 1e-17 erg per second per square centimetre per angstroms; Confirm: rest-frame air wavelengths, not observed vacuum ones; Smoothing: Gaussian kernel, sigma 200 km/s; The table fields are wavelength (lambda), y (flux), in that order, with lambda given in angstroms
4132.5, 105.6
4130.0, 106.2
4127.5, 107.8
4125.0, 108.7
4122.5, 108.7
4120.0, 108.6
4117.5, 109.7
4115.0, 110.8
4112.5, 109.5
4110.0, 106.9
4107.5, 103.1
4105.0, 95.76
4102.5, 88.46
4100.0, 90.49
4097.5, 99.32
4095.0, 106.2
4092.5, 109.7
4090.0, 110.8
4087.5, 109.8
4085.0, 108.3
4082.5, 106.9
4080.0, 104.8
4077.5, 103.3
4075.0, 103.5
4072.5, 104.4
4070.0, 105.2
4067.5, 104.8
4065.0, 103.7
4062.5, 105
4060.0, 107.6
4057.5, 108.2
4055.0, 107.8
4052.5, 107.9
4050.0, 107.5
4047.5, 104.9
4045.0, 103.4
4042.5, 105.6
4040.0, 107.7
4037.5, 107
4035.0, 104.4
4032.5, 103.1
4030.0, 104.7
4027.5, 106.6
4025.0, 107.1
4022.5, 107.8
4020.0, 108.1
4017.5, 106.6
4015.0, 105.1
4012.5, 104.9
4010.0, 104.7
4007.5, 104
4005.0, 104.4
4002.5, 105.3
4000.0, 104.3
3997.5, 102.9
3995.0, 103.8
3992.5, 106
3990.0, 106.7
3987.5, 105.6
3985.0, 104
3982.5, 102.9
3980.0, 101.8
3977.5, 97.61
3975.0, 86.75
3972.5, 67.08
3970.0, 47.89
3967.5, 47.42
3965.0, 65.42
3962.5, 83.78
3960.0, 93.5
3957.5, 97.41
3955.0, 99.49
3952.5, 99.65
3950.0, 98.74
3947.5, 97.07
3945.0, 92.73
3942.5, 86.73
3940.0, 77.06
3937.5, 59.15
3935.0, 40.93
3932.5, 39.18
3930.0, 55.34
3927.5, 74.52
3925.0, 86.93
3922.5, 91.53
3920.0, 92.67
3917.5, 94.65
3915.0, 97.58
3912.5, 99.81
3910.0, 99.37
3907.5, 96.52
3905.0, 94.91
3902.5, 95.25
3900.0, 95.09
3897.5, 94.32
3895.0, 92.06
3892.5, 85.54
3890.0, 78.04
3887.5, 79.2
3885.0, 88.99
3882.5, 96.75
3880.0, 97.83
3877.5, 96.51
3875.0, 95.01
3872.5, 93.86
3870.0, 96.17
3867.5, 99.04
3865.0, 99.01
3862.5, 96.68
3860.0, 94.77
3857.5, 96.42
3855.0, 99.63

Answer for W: 1.33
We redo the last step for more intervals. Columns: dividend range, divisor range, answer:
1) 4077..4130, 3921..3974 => 1.49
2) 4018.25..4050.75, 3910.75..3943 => 1.46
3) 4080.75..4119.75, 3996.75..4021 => 1.04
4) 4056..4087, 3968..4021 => 1.12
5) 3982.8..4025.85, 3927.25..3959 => 1.38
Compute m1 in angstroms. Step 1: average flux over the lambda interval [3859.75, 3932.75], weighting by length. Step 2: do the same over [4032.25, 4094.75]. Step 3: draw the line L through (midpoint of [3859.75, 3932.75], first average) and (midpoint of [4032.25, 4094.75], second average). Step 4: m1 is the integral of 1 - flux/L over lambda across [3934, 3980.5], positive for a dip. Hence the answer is 7.4 angstroms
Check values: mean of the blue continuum 90.5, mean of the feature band 80.9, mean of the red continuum 106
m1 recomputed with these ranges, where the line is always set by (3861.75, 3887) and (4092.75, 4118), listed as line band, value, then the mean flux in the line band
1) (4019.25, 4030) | -0.8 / 107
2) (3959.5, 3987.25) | 4.6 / 82.2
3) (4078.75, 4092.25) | -0.9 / 108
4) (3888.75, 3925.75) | 1.3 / 93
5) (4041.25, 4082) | -1.9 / 106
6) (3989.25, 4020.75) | -1.9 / 105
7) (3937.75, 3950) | 1.3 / 87.1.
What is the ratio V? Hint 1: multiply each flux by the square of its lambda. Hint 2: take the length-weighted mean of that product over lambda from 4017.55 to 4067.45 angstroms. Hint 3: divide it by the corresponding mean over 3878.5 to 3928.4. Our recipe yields 1.2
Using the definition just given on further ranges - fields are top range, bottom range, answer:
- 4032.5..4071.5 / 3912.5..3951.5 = 1.41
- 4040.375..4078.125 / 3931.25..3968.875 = 1.42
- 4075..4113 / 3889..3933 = 1.29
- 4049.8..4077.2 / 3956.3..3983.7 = 1.37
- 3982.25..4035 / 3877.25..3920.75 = 1.20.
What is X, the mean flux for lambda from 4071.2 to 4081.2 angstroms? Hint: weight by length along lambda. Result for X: 104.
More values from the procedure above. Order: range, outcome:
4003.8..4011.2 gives 104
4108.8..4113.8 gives 108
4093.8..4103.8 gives 96.1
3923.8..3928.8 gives 80.4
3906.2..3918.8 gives 97.6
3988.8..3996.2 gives 106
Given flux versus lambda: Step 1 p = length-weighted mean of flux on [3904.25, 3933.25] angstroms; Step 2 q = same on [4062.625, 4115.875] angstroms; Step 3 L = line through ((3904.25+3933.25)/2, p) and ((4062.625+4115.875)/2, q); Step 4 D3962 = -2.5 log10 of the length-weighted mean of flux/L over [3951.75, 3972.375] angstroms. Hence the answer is 0.157 mag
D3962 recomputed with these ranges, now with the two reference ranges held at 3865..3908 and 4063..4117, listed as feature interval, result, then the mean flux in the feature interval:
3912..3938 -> 0.248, 75.4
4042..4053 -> -0.041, 106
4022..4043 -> -0.052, 106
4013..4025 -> -0.069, 107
